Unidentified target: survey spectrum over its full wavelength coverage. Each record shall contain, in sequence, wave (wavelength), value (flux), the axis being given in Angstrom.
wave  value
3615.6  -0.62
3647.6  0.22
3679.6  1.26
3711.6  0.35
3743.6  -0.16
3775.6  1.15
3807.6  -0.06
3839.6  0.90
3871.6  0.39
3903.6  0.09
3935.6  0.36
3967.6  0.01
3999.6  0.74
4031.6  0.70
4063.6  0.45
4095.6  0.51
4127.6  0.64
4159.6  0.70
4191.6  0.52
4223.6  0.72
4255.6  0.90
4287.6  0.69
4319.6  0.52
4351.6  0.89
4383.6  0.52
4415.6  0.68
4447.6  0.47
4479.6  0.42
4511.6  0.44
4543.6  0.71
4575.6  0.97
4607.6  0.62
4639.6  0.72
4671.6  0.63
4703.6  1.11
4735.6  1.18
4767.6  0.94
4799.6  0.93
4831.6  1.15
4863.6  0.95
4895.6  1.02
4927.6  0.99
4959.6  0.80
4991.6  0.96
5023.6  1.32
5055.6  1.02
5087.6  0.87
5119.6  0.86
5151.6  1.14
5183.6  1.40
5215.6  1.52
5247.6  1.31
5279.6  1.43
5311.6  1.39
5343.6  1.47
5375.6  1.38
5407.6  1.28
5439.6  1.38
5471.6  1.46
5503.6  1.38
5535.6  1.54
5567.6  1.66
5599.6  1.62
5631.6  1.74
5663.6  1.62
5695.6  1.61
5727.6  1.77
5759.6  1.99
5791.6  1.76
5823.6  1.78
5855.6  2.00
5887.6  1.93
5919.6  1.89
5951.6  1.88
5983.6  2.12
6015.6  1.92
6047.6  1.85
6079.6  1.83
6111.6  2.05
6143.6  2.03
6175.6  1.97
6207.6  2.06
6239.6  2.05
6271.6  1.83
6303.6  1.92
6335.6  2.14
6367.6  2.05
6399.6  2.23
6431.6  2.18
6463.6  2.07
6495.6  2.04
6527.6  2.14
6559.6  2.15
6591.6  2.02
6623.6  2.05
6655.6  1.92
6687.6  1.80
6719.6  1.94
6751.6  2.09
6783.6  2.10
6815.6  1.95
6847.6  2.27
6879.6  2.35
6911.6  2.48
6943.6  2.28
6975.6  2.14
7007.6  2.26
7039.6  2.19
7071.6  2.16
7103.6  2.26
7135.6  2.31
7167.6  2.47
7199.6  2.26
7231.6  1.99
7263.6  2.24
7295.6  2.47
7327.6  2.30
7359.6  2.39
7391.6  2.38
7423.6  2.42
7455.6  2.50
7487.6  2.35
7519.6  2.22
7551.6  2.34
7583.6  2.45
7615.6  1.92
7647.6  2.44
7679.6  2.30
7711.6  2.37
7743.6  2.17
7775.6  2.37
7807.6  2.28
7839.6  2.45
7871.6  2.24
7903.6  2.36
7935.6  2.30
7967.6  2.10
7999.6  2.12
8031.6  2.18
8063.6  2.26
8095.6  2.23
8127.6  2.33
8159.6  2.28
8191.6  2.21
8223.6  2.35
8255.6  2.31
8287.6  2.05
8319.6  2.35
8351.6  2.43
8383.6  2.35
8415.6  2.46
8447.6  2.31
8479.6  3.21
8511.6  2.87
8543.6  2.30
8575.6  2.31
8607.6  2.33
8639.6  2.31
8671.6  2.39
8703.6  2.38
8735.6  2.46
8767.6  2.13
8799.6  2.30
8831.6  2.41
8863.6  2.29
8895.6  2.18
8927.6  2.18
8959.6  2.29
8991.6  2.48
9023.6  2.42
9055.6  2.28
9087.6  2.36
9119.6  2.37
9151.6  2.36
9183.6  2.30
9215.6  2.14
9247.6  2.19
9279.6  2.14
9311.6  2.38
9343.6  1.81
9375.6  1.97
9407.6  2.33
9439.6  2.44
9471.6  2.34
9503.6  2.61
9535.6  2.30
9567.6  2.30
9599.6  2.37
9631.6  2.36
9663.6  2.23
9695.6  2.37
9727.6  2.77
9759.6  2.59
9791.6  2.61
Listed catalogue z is 0.29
